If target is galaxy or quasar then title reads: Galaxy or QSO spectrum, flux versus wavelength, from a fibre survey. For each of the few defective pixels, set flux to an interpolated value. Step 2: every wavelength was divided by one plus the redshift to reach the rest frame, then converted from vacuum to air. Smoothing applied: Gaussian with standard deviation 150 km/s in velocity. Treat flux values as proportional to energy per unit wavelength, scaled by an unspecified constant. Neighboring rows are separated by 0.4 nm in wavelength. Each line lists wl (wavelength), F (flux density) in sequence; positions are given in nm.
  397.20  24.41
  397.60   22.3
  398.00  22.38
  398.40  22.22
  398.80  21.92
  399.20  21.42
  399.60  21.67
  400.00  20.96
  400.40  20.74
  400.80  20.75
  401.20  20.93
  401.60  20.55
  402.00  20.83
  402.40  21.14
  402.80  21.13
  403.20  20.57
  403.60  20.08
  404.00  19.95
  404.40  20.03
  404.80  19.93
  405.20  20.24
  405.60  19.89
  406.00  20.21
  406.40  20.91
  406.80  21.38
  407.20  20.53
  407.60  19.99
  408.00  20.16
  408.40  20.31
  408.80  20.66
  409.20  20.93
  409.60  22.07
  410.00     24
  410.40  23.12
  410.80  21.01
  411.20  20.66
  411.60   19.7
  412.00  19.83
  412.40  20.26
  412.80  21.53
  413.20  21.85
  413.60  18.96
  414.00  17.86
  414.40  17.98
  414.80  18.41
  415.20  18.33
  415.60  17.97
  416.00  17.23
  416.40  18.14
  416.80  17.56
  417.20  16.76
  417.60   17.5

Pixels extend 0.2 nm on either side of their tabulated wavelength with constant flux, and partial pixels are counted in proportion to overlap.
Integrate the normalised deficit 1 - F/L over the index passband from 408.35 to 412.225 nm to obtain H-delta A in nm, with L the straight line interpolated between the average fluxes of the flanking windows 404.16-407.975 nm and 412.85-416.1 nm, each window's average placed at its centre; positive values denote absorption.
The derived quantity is -0.34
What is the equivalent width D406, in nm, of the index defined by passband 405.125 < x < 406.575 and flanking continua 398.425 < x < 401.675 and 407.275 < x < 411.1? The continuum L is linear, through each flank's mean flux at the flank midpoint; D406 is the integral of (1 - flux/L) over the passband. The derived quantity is 0.07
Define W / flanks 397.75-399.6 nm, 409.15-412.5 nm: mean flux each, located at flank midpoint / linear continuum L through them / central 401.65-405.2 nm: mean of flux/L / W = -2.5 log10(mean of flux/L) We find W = 0.065 mag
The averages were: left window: 22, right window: 21.3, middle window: 20.4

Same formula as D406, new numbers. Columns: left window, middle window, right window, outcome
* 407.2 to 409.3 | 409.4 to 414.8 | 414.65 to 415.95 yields -0.40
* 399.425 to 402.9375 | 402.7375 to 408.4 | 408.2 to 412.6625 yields 0.19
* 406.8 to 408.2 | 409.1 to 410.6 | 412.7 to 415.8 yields -0.20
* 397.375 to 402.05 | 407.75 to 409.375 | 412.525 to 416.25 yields -0.05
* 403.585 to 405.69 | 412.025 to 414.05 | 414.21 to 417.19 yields -0.20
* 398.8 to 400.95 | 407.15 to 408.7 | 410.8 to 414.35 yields 0.02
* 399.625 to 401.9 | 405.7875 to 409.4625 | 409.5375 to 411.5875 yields 0.18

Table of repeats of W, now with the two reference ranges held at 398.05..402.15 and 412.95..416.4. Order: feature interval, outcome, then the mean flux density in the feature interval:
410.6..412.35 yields -0.06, 20.3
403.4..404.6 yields 0.03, 20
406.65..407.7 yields -0.04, 20.7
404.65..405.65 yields 0.02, 20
